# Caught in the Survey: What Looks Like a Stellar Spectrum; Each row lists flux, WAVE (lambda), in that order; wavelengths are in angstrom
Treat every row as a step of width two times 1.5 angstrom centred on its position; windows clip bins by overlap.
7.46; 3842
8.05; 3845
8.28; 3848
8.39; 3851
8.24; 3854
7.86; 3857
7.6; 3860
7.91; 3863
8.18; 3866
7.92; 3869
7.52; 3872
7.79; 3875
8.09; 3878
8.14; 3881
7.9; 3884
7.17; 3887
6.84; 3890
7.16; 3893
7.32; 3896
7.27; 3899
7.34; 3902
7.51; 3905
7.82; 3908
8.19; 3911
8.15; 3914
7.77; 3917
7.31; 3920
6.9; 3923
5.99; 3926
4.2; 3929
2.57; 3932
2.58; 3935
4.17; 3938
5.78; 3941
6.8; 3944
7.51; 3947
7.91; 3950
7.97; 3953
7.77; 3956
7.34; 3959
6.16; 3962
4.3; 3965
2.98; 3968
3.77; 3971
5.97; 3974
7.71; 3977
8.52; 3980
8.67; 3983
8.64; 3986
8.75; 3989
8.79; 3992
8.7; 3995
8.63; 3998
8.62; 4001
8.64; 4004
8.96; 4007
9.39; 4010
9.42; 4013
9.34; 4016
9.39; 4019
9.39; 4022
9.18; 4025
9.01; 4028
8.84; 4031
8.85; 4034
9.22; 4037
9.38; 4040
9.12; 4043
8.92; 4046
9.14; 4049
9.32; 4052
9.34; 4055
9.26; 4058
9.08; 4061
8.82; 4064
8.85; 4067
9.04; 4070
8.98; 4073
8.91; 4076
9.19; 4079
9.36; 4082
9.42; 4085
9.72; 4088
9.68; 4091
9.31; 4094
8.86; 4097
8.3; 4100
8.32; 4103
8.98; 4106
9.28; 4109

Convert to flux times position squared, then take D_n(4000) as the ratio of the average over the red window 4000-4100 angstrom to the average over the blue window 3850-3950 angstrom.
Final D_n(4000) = 1.40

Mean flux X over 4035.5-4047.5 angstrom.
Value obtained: 9.16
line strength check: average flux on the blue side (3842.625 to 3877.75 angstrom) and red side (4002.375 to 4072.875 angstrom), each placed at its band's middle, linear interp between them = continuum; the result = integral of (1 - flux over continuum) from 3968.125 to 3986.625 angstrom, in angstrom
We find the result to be 4.0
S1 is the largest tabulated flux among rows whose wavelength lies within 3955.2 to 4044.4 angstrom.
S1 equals 9.42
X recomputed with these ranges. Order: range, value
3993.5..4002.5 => 8.65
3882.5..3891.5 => 7.3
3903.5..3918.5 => 7.89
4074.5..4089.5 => 9.32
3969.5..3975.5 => 4.87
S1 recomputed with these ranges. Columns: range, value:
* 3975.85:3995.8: 8.79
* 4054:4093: 9.72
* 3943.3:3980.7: 8.52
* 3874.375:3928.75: 8.19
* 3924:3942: 5.99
